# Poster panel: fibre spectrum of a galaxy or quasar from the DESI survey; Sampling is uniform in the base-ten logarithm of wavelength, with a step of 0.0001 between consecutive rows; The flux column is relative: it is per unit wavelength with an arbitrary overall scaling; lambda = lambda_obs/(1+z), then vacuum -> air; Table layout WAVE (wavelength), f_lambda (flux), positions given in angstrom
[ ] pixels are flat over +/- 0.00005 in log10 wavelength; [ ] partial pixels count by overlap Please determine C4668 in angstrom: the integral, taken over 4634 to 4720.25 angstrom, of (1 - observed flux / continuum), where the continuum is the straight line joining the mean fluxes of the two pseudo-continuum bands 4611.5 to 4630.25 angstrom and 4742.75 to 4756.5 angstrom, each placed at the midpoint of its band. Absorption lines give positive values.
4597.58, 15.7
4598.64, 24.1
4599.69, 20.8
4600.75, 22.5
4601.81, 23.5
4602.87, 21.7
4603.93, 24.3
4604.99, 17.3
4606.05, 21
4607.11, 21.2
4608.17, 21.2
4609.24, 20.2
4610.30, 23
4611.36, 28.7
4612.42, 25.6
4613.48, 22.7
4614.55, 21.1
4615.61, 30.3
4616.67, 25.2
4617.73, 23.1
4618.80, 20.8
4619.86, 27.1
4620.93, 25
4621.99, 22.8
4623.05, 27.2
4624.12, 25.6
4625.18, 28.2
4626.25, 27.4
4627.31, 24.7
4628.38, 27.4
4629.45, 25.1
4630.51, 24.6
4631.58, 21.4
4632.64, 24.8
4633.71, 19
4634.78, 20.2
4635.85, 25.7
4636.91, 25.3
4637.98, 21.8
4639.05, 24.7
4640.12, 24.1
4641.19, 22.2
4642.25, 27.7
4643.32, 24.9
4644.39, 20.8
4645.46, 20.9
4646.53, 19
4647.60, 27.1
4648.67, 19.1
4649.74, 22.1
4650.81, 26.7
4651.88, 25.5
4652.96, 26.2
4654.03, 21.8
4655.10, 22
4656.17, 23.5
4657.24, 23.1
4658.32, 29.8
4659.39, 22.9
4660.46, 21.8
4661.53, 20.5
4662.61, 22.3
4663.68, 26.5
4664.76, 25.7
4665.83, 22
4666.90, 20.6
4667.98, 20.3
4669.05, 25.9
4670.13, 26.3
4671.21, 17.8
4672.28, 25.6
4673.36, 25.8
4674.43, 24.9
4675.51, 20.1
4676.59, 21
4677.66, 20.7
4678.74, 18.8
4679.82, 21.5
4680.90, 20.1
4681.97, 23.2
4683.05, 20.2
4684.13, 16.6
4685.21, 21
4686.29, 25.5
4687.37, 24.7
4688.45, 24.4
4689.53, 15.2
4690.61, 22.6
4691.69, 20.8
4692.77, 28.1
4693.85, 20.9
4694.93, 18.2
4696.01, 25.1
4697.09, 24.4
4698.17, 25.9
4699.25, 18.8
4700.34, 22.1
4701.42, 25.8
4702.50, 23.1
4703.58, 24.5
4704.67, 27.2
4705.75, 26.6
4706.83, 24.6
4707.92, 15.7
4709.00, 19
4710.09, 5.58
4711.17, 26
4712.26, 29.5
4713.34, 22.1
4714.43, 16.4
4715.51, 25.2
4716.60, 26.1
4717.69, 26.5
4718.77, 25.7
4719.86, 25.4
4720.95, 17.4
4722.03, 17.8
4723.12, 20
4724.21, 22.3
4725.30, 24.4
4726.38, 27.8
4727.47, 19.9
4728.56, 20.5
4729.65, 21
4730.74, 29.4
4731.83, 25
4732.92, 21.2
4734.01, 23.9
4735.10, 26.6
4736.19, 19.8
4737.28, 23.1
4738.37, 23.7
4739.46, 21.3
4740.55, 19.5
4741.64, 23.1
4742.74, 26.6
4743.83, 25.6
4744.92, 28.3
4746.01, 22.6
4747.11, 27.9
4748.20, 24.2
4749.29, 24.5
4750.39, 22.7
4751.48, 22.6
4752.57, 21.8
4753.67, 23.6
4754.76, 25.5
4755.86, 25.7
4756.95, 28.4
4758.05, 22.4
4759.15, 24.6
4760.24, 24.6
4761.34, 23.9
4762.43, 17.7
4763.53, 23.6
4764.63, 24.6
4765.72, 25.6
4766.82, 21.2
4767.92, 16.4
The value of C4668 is 7.6 angstrom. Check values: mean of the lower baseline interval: 25.3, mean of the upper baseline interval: 24.7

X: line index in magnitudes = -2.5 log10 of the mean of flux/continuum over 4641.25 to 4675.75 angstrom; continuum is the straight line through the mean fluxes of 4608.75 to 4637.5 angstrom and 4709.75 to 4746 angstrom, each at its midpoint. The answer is 0.03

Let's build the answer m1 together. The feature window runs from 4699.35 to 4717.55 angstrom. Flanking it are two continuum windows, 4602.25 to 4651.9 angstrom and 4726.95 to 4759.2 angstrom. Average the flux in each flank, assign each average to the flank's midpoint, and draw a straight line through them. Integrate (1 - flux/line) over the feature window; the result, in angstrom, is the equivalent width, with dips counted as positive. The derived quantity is 1.0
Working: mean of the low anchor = 23.7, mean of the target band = 22.5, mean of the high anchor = 23.8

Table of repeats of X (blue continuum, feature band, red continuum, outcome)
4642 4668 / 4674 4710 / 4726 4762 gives 0.078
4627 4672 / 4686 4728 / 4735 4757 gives 0.056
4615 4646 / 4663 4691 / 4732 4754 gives 0.090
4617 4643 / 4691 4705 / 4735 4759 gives 0.037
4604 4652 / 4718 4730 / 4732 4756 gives 0.079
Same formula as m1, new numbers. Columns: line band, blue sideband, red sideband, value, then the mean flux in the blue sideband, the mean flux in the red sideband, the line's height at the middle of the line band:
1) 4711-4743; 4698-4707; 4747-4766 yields 1.25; 24.2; 24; 24.1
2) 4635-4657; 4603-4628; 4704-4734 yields 0.11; 24.1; 22.6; 23.6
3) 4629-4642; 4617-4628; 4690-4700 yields 0.75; 25.2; 22.7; 24.8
